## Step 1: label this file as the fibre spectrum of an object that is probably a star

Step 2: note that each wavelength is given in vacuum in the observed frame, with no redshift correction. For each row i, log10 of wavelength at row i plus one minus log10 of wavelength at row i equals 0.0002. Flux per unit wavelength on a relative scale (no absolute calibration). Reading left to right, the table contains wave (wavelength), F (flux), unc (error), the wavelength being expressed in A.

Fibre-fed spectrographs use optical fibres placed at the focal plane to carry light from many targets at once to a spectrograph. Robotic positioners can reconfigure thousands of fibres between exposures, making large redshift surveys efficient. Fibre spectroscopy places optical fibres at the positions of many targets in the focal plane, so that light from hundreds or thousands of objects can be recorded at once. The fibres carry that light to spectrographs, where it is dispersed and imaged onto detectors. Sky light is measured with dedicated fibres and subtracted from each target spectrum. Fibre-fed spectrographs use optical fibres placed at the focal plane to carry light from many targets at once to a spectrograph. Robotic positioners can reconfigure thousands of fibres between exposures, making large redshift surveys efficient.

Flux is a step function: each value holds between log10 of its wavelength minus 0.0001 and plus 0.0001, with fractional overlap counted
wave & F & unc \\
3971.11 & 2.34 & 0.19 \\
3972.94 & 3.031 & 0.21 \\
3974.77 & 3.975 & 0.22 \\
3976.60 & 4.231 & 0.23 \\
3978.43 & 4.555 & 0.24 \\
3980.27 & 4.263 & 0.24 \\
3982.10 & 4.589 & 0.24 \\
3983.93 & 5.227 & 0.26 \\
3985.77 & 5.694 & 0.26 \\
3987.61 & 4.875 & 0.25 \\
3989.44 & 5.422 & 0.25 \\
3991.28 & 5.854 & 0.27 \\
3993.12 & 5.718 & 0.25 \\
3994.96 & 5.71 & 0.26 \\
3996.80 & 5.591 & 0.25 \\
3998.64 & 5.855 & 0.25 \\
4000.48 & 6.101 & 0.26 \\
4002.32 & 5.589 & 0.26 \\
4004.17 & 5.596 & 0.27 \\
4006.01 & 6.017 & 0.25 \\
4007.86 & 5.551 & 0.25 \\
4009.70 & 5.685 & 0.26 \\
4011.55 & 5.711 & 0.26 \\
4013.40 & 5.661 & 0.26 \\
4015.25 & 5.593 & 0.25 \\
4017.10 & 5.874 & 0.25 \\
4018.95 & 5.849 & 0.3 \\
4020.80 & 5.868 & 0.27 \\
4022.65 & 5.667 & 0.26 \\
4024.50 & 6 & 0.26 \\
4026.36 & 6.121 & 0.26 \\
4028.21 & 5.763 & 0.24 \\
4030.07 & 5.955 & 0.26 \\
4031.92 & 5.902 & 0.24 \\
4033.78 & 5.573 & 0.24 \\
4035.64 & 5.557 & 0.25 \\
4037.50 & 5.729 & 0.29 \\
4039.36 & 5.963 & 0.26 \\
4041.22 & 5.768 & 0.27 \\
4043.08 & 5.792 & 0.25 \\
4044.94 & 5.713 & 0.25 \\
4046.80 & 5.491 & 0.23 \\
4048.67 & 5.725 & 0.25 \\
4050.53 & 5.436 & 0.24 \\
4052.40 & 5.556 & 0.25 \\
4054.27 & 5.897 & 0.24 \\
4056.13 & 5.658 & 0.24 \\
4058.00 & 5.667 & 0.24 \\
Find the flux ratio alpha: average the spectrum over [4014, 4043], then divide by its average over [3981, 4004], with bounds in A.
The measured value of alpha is 1.1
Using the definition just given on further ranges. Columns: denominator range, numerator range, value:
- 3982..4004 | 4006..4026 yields 1.04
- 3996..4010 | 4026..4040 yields 1.01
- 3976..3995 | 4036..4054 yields 1.12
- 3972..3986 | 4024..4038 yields 1.33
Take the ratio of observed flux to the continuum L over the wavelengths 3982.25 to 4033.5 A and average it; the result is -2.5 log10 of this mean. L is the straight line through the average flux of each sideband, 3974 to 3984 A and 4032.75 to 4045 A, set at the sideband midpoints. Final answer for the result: -0.13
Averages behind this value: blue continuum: 4.42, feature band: 5.7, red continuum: 5.73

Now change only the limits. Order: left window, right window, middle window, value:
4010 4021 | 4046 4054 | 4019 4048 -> -0.03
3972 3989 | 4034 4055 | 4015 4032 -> -0.11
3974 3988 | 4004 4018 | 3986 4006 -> -0.09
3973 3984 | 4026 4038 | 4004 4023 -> -0.09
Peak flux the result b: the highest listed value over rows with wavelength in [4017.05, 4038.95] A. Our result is 6.121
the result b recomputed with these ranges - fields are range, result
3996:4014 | 6.101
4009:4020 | 5.874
